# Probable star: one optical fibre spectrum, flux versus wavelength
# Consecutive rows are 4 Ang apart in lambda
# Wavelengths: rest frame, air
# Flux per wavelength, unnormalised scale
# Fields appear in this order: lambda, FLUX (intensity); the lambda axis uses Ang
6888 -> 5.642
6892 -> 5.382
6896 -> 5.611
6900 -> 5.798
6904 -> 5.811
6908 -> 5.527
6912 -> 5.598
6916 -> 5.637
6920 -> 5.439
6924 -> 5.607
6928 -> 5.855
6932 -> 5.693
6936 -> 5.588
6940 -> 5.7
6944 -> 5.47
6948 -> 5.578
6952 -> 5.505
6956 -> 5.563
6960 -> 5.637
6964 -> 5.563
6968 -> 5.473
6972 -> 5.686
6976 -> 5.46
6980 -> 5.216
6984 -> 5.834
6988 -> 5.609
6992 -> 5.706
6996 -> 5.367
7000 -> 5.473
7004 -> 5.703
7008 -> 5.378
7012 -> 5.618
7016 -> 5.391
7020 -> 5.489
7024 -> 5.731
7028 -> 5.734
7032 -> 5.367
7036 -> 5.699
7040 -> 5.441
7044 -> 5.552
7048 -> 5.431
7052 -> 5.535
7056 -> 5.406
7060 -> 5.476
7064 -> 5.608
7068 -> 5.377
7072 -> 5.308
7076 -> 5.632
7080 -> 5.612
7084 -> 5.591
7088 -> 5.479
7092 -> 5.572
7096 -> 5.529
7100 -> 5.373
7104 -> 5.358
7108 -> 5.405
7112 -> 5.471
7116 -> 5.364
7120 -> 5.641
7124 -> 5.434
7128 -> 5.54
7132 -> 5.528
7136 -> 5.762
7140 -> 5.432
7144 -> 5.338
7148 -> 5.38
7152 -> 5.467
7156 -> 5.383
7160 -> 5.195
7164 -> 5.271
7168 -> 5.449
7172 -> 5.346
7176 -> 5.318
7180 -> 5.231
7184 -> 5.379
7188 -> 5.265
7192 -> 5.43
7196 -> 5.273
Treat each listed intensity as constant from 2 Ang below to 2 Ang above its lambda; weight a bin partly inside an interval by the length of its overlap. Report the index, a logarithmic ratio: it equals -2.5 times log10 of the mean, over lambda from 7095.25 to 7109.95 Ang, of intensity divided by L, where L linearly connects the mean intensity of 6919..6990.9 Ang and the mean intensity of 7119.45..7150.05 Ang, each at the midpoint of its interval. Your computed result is 0.02 mag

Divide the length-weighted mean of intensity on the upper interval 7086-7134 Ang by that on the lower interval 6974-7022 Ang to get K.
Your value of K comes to 1.0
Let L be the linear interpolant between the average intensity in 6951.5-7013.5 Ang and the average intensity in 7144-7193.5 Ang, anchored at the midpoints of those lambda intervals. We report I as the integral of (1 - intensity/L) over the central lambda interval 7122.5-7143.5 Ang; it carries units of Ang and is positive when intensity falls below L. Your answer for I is -0.57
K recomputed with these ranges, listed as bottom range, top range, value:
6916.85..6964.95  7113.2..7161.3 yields 0.97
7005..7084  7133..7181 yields 0.98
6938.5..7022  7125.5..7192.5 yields 0.97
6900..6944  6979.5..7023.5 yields 0.98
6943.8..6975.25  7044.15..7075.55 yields 0.98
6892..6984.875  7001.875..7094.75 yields 0.99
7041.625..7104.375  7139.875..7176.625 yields 0.97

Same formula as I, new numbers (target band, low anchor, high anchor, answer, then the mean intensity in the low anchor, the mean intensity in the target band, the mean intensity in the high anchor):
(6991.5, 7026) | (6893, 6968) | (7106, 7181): 0.1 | 5.61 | 5.53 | 5.42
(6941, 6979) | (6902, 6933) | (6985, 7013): 0.4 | 5.64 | 5.54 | 5.56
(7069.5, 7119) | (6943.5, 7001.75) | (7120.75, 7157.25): 0.2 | 5.54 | 5.48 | 5.48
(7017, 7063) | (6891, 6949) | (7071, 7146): 0.1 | 5.62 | 5.53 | 5.5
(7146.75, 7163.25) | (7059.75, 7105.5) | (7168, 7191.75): 0.1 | 5.5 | 5.35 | 5.33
